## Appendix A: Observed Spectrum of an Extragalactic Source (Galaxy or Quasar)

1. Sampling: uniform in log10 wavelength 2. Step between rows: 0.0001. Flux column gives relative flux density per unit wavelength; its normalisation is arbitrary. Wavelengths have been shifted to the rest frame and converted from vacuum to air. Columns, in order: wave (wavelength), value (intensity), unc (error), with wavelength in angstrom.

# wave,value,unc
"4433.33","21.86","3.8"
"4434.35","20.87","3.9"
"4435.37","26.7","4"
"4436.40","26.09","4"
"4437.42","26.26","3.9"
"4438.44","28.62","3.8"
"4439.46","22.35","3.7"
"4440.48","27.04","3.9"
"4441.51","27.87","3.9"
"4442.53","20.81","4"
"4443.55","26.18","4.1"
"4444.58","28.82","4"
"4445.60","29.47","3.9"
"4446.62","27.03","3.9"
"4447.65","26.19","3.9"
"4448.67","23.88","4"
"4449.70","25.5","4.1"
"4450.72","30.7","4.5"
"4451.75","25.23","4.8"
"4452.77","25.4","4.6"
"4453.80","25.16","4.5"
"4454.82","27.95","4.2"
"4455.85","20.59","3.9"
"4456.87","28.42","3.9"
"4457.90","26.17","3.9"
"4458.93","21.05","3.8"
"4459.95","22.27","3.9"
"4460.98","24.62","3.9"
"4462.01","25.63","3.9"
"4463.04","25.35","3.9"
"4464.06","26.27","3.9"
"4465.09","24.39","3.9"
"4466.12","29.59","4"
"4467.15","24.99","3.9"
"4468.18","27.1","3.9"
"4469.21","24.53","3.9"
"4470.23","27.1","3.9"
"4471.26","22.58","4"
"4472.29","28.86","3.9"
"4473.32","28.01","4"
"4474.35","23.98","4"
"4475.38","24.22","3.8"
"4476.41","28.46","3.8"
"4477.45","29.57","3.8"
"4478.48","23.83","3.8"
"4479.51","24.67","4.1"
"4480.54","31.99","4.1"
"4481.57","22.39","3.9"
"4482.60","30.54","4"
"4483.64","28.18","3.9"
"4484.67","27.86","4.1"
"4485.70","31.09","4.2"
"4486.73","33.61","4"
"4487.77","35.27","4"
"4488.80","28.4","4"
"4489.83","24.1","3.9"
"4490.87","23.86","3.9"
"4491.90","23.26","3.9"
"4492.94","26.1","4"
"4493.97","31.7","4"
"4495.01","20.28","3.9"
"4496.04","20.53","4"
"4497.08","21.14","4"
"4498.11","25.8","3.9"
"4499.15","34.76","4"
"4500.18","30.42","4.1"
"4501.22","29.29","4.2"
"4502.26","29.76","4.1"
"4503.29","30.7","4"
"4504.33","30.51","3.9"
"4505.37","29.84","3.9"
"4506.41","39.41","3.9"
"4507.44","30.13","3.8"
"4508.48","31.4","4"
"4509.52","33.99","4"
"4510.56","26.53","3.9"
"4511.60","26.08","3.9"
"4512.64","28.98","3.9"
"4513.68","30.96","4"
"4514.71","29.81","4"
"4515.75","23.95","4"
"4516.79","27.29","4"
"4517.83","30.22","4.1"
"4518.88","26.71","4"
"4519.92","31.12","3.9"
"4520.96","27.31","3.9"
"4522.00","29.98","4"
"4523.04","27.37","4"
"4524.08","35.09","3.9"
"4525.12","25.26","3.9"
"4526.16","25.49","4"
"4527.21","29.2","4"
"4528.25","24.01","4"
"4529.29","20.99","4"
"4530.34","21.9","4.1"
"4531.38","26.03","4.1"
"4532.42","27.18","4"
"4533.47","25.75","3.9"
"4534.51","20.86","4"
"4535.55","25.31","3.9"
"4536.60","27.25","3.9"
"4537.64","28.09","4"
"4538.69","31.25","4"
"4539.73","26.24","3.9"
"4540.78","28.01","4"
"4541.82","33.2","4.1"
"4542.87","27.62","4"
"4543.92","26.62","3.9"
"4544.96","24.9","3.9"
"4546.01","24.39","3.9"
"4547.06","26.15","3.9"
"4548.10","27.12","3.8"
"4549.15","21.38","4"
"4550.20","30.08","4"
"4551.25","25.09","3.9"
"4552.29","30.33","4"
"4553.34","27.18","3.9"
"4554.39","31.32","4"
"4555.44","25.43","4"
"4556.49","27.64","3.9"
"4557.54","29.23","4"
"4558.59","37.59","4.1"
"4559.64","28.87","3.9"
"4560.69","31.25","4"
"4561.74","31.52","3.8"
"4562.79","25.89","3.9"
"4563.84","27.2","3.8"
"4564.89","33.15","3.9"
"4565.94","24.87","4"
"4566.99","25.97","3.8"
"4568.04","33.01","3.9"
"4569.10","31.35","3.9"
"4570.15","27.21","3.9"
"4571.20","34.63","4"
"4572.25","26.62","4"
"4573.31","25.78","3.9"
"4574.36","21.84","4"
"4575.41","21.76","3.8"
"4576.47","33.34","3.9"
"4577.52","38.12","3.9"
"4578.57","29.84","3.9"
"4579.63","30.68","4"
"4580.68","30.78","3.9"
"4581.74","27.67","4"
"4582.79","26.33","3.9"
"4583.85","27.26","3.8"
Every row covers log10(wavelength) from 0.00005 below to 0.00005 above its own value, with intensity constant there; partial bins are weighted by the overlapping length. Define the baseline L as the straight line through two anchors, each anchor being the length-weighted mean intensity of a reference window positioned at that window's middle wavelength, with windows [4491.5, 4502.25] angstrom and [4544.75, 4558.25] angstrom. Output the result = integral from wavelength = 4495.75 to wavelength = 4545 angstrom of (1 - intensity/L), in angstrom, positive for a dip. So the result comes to -2.4 angstrom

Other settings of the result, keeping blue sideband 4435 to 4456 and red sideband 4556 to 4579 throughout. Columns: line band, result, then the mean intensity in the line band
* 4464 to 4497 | 0.5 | 26.7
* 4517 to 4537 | 1.1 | 26.7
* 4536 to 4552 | 0.9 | 27.2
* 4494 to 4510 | -0.9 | 29.3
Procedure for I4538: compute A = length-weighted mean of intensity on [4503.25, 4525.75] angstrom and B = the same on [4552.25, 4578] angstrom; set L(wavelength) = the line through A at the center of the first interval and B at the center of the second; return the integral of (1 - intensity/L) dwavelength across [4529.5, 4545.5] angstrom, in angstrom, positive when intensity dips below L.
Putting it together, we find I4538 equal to 1.55 angstrom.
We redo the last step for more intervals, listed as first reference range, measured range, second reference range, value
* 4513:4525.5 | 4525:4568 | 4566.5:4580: 2.5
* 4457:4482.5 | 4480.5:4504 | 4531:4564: -1.3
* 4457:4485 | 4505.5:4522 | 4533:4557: -1.8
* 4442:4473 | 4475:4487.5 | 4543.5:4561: -0.9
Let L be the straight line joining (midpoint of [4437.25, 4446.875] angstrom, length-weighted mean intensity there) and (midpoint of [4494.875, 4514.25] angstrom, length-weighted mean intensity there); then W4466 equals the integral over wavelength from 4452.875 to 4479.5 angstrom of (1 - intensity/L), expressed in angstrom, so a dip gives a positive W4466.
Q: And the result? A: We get 1.8 angstrom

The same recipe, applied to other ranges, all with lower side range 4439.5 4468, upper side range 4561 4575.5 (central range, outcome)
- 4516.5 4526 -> -0.6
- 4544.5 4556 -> 0.5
